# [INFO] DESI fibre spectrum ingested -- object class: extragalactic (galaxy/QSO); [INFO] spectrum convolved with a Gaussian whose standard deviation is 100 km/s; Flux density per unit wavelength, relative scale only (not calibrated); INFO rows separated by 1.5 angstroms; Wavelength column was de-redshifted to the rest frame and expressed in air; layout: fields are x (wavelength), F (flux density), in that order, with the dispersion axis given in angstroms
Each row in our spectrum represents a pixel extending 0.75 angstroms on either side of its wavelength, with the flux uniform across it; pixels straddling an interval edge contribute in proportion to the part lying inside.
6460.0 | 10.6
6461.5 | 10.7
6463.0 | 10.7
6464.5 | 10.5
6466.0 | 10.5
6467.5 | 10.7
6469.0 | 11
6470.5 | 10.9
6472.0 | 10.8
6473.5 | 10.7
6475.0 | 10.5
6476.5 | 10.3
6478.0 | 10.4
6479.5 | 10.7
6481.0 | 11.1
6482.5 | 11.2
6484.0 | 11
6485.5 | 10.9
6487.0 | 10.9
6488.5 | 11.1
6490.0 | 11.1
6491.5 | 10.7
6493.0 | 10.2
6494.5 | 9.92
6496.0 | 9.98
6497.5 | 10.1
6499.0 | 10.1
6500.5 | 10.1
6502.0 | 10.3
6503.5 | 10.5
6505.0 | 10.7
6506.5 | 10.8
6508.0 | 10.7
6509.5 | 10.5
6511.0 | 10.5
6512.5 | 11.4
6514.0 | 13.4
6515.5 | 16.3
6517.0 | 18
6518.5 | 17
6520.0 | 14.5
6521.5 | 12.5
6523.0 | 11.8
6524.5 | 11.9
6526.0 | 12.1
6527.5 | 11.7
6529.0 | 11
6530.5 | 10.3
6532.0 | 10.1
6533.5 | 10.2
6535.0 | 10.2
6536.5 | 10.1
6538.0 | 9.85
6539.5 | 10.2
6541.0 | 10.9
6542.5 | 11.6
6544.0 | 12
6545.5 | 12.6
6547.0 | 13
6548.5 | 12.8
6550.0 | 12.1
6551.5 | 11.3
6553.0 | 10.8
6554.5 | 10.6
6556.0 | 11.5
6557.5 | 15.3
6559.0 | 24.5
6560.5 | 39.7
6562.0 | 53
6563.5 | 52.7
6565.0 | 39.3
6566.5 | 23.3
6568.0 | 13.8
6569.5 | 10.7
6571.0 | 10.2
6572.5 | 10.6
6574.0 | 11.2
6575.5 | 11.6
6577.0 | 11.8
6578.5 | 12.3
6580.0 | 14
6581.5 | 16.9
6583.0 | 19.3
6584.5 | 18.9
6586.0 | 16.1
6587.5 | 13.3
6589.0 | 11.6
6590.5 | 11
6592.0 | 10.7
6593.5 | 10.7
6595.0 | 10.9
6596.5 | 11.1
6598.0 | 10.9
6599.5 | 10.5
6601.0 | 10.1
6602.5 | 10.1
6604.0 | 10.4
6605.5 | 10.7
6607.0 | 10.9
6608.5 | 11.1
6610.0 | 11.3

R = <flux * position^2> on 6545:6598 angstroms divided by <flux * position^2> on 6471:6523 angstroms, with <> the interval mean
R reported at 1.5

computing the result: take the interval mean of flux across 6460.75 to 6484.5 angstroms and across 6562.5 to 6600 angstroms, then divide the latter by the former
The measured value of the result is 1.5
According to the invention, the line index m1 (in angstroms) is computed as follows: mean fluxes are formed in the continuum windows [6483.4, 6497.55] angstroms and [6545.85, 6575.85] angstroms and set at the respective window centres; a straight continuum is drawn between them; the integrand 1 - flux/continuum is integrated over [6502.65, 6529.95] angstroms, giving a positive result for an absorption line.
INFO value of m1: 2.9 angstroms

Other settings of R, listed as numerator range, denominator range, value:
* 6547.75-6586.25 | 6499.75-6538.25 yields 1.64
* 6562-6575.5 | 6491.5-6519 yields 1.99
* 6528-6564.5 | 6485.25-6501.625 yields 1.62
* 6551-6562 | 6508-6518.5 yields 1.53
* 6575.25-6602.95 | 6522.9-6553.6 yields 1.15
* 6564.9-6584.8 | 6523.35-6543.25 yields 1.42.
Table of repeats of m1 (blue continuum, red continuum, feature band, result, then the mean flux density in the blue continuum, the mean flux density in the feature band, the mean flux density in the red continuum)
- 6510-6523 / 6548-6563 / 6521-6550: 9.9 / 14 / 11.3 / 20.8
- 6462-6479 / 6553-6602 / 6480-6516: 4.1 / 10.6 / 10.9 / 17.3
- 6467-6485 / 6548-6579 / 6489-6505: 3.2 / 10.8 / 10.3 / 19.6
